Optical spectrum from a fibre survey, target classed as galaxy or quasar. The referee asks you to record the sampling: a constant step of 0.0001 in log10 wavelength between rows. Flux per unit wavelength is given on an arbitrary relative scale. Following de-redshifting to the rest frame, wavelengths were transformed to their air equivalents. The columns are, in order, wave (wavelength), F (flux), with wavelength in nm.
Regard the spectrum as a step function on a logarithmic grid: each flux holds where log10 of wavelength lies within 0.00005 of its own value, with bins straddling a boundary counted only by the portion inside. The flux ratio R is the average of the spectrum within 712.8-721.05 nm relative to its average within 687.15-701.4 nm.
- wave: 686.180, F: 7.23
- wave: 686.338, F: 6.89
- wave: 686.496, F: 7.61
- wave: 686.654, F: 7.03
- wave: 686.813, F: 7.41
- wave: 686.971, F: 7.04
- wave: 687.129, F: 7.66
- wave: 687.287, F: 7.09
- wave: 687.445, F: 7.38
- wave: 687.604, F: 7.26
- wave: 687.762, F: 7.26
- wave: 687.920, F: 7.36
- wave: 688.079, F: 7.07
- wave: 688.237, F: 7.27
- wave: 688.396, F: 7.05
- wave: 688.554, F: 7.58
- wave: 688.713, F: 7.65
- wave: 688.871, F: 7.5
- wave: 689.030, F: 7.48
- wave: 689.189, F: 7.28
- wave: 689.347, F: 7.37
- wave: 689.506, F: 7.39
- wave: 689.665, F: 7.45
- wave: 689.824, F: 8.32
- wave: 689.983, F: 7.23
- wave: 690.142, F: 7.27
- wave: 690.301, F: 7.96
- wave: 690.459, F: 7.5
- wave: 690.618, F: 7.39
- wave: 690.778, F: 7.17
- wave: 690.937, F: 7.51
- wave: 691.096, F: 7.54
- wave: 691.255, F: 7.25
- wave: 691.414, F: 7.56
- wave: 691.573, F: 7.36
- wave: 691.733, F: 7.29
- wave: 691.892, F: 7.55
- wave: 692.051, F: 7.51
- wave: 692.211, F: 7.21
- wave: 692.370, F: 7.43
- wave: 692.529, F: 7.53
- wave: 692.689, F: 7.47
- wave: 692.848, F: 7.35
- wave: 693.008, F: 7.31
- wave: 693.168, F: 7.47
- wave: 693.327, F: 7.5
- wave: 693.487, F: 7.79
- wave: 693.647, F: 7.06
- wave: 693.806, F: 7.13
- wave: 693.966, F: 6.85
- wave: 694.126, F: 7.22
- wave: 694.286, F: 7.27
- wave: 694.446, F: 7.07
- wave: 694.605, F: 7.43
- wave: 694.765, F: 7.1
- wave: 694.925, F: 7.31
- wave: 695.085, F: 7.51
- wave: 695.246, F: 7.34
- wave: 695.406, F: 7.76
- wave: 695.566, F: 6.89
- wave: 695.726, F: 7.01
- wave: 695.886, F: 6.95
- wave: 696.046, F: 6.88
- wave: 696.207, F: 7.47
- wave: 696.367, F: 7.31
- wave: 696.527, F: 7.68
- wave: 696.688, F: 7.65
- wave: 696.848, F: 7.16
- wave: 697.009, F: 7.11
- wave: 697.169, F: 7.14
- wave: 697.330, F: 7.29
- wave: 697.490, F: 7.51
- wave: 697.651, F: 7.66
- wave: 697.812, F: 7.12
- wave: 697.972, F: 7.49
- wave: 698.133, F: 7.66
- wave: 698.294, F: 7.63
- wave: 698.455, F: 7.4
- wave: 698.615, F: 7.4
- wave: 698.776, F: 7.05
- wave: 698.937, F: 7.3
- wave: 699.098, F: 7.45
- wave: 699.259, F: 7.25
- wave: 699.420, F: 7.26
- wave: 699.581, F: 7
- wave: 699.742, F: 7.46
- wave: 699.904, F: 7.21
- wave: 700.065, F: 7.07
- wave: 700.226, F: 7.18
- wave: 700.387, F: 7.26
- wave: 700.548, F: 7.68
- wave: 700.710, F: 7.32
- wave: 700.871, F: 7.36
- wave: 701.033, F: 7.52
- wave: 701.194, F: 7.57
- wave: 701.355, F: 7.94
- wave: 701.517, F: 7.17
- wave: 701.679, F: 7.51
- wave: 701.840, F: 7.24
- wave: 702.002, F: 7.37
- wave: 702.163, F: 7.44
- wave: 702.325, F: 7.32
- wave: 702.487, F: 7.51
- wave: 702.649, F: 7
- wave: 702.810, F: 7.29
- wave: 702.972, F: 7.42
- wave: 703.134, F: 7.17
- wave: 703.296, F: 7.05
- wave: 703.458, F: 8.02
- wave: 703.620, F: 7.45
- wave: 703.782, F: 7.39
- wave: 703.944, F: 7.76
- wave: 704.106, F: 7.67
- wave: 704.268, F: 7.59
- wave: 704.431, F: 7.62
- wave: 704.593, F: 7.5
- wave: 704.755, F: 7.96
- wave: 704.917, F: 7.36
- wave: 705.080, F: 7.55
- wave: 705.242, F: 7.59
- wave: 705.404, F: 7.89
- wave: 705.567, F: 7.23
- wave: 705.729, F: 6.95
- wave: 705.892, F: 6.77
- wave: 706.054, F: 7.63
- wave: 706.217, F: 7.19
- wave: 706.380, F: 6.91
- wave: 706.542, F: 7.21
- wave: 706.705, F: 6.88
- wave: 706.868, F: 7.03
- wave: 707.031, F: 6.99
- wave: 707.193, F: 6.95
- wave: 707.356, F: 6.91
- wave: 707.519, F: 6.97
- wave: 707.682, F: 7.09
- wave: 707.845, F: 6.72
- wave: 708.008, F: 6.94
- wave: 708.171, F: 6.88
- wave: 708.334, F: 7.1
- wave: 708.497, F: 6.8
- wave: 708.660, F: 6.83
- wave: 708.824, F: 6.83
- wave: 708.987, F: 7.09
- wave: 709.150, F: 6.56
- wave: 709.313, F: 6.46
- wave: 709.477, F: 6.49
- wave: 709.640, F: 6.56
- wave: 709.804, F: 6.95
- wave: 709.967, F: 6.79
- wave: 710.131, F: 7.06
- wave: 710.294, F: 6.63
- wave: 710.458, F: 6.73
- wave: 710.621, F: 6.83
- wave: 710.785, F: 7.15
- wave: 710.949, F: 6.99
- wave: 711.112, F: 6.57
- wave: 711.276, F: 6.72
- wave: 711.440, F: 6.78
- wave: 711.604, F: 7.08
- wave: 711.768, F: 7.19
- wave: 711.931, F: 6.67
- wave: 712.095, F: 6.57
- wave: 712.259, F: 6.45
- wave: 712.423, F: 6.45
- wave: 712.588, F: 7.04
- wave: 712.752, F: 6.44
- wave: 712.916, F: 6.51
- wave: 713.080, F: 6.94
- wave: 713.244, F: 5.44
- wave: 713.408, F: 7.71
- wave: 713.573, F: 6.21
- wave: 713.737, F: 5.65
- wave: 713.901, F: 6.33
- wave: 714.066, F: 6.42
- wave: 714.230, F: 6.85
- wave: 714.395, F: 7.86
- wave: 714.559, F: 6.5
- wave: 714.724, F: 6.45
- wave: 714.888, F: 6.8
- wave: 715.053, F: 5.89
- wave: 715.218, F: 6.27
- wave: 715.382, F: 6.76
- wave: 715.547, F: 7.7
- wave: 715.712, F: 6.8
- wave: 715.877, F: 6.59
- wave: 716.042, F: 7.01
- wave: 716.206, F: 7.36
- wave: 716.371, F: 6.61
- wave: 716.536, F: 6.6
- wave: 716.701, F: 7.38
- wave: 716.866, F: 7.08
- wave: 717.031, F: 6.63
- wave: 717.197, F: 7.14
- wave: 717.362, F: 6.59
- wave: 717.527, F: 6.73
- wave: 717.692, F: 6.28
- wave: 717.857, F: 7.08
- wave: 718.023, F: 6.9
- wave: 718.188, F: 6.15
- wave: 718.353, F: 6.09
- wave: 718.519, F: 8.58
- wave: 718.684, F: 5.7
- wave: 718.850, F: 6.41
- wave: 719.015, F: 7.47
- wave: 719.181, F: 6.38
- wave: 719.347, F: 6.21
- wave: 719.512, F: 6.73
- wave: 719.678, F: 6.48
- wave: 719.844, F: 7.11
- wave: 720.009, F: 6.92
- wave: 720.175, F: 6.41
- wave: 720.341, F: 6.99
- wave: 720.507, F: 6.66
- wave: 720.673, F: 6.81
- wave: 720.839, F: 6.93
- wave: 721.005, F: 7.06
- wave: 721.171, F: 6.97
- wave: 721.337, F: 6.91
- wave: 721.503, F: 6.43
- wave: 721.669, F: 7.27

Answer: 0.91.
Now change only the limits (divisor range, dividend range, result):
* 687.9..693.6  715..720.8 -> 0.91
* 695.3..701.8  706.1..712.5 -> 0.93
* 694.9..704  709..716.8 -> 0.91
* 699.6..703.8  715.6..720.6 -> 0.92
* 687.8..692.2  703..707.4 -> 0.99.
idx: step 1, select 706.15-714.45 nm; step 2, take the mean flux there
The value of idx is 6.79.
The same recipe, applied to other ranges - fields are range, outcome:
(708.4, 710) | 6.74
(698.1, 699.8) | 7.34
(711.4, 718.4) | 6.7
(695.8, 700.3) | 7.31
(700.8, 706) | 7.44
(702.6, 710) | 7.15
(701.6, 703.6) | 7.37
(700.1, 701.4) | 7.46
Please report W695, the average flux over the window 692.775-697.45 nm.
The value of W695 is 7.28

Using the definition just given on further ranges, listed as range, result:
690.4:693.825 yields 7.41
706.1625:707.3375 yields 7.01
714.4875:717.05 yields 6.78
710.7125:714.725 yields 6.68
